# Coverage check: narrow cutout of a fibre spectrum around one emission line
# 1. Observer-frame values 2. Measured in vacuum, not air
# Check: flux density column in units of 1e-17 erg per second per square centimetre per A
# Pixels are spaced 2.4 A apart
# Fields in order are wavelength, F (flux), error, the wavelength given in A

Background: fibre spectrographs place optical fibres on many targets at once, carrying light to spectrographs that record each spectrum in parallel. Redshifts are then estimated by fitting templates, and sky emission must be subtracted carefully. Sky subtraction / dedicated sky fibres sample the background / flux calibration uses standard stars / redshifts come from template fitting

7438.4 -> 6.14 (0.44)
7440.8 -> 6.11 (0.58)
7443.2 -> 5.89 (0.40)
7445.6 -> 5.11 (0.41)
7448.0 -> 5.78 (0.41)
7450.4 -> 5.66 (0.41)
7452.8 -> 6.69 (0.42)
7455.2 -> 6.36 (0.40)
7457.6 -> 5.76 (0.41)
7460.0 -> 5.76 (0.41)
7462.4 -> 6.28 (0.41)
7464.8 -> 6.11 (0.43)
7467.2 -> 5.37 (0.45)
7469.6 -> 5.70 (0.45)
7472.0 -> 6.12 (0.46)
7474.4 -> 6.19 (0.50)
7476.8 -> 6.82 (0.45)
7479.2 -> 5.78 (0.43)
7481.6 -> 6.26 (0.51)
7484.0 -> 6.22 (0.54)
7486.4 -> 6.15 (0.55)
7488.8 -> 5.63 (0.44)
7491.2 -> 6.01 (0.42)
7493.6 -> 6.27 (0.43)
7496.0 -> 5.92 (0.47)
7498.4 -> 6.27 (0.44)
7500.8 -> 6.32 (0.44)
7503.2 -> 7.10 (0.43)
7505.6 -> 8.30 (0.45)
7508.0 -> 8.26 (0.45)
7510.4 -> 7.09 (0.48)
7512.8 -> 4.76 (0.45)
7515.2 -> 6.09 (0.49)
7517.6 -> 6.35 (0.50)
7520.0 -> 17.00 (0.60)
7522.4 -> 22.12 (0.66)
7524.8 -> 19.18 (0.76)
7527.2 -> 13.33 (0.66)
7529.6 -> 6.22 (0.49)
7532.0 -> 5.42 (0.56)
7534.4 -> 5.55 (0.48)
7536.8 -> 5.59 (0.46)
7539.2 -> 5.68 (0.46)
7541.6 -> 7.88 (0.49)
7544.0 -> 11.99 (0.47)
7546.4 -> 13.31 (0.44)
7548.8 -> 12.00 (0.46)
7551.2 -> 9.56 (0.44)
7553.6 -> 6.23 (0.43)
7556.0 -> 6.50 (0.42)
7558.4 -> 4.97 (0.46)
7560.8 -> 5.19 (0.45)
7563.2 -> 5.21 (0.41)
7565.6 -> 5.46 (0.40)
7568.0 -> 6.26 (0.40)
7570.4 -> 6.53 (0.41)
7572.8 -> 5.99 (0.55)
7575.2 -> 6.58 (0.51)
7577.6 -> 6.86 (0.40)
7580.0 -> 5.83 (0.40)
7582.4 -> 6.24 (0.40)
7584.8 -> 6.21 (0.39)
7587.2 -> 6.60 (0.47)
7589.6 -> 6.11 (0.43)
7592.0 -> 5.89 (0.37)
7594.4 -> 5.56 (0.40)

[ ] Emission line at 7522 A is H-alpha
